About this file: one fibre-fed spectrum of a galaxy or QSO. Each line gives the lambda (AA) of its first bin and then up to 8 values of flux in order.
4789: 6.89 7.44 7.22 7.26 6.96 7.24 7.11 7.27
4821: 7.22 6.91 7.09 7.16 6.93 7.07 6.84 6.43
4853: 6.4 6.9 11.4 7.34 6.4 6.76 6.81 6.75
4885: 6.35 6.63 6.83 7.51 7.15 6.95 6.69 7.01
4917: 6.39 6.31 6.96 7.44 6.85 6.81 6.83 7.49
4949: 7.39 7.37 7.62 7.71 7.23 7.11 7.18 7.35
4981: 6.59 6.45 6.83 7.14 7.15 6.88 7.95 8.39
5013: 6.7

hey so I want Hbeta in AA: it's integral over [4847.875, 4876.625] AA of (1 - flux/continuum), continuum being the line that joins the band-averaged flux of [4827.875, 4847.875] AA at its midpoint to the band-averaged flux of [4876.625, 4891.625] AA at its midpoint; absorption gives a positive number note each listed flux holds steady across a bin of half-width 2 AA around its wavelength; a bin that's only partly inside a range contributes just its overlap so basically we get -2.4 AA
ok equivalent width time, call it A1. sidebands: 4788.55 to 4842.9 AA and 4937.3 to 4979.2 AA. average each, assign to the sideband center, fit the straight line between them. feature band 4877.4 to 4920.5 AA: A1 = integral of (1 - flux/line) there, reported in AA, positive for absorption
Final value 2.5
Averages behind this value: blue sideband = 7.13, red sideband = 7.3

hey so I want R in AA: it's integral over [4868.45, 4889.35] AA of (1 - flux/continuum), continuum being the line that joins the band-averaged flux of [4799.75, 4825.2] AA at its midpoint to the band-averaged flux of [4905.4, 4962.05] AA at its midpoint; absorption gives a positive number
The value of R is 1.4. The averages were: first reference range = 7.15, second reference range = 7.05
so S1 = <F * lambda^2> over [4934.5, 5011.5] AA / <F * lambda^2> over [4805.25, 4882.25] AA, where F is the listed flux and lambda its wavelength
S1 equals 1.1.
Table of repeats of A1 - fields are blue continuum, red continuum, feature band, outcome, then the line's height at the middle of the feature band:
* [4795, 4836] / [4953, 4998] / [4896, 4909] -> 0.1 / 7.14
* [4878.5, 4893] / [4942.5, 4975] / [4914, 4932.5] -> 0.6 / 7.01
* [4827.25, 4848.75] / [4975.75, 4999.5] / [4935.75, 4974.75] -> -2.1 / 6.92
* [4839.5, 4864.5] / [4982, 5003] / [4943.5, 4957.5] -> -0.8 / 7.06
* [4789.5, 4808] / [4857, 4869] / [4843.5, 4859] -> 3.0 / 8.23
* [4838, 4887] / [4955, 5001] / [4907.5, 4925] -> 1.2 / 7.12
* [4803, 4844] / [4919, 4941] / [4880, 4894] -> 0.7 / 6.96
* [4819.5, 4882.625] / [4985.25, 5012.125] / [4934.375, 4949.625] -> 0.3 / 7.24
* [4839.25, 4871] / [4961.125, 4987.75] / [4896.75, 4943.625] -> 1.8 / 7.18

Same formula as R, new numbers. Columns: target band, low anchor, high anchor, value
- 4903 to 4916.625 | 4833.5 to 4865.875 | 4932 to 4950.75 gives 0.7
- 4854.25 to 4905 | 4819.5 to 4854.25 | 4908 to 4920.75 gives -3.4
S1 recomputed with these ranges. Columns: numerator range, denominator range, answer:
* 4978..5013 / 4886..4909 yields 1.07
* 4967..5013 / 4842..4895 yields 1.07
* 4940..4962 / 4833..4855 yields 1.14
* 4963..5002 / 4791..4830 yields 1.05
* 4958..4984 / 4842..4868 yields 1.01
